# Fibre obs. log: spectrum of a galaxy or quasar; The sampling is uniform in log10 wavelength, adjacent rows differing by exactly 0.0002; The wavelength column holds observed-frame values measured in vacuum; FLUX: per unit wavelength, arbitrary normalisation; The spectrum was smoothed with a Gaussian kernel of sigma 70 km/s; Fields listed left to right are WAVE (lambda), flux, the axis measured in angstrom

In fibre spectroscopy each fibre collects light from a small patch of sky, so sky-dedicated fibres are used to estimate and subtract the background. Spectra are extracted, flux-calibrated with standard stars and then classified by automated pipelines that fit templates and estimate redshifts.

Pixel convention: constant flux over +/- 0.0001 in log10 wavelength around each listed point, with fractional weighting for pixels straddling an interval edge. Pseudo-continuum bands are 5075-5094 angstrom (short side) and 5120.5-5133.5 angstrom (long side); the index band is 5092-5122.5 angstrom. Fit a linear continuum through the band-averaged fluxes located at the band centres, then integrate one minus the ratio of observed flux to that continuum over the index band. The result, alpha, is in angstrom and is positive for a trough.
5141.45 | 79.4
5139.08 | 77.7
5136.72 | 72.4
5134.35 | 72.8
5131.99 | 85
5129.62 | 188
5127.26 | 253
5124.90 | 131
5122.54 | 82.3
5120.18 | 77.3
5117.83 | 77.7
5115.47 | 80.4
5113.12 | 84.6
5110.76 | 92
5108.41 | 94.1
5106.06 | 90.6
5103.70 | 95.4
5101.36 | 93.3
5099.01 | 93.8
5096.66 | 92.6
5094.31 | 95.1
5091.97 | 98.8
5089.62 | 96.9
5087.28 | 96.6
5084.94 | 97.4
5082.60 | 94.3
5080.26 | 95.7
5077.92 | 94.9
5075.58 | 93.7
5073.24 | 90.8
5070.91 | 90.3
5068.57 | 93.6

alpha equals 7.7 angstrom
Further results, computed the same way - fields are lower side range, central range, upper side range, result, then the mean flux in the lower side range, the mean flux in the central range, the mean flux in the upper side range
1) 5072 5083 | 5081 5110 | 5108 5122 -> -1.9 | 93.8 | 94.9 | 83.7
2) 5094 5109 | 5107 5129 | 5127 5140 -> -0.7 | 93.4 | 110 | 117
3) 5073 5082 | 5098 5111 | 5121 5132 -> 3.4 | 94.1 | 93.3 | 152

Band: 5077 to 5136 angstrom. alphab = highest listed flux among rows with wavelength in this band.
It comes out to 253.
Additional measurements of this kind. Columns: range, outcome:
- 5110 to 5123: 92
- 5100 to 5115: 95.4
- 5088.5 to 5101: 98.8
